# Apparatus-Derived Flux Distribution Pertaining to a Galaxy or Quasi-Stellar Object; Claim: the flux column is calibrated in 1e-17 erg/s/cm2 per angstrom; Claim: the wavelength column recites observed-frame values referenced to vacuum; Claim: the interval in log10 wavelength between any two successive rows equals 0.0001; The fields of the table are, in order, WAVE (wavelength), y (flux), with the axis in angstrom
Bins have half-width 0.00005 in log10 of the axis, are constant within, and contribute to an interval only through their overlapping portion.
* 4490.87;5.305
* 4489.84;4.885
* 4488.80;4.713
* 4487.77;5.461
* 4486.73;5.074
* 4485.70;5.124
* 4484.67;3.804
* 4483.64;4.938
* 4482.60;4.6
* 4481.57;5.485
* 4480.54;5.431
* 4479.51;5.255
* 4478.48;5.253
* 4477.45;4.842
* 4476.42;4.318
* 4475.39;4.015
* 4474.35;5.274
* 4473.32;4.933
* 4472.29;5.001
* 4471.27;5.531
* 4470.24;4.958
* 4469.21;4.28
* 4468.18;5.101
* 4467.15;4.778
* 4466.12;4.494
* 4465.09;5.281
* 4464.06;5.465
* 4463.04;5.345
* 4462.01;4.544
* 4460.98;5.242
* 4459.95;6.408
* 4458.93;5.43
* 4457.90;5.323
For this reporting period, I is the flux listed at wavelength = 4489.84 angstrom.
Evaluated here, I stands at 4.885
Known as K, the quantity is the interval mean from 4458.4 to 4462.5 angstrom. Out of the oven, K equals 5.41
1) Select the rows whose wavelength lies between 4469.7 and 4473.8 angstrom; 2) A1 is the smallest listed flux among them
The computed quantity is 4.933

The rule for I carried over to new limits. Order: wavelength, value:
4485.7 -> 5.124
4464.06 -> 5.465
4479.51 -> 5.255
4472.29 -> 5.001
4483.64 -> 4.938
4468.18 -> 5.101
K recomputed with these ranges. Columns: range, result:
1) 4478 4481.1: 5.32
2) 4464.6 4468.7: 4.9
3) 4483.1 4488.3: 4.88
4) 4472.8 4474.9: 5.07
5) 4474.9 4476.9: 4.17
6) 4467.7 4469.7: 4.69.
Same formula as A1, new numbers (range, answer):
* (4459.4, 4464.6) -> 4.544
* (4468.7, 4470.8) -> 4.28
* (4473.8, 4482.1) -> 4.015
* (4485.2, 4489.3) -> 4.713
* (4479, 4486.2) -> 3.804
